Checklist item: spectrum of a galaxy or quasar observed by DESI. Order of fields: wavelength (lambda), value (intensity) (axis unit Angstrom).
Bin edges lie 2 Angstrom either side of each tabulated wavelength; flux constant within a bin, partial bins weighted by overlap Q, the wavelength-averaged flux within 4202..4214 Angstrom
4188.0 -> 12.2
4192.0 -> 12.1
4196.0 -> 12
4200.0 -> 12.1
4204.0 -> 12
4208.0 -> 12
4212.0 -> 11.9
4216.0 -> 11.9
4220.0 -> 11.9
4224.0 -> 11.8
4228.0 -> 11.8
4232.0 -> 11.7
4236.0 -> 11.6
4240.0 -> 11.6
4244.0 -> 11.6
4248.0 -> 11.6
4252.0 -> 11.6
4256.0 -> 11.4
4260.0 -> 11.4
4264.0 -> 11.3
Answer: 12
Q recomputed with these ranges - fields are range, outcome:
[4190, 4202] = 12.1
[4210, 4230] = 11.9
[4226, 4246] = 11.7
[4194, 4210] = 12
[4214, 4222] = 11.9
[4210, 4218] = 11.9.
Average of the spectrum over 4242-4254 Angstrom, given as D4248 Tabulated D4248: 11.6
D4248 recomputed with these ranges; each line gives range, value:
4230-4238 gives 11.6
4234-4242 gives 11.6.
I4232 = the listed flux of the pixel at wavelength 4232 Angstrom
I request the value 11.7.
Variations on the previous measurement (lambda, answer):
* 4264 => 11.3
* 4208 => 12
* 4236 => 11.6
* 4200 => 12.1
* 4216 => 11.9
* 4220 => 11.9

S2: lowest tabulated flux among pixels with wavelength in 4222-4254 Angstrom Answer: 11.6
